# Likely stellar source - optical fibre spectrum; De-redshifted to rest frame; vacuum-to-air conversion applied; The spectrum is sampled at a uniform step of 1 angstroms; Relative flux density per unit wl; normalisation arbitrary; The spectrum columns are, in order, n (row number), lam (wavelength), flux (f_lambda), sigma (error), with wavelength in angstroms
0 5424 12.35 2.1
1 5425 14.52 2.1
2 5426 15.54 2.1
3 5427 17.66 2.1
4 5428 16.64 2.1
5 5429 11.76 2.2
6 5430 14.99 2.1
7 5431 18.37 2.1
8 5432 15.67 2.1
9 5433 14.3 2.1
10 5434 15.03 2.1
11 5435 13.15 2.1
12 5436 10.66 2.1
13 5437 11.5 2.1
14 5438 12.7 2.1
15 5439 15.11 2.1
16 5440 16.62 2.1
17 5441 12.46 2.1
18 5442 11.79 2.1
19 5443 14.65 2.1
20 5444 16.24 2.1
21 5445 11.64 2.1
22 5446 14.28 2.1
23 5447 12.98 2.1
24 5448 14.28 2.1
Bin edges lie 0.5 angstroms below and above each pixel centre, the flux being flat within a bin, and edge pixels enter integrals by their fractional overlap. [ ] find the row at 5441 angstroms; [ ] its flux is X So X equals 12.46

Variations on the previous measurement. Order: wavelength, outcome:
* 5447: 12.98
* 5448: 14.28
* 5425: 14.52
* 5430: 14.99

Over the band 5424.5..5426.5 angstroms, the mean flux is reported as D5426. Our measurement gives 15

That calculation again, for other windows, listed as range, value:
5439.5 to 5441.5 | 14.5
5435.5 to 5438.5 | 11.6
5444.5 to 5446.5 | 13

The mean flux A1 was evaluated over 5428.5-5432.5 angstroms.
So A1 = 15.2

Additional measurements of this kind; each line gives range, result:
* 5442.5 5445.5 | 14.2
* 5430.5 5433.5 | 16.1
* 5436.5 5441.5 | 13.7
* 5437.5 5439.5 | 13.9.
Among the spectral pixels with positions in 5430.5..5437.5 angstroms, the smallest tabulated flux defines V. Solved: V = 10.66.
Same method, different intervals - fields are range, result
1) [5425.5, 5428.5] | 15.54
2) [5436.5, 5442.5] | 11.5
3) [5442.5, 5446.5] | 11.64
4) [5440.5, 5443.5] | 11.79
